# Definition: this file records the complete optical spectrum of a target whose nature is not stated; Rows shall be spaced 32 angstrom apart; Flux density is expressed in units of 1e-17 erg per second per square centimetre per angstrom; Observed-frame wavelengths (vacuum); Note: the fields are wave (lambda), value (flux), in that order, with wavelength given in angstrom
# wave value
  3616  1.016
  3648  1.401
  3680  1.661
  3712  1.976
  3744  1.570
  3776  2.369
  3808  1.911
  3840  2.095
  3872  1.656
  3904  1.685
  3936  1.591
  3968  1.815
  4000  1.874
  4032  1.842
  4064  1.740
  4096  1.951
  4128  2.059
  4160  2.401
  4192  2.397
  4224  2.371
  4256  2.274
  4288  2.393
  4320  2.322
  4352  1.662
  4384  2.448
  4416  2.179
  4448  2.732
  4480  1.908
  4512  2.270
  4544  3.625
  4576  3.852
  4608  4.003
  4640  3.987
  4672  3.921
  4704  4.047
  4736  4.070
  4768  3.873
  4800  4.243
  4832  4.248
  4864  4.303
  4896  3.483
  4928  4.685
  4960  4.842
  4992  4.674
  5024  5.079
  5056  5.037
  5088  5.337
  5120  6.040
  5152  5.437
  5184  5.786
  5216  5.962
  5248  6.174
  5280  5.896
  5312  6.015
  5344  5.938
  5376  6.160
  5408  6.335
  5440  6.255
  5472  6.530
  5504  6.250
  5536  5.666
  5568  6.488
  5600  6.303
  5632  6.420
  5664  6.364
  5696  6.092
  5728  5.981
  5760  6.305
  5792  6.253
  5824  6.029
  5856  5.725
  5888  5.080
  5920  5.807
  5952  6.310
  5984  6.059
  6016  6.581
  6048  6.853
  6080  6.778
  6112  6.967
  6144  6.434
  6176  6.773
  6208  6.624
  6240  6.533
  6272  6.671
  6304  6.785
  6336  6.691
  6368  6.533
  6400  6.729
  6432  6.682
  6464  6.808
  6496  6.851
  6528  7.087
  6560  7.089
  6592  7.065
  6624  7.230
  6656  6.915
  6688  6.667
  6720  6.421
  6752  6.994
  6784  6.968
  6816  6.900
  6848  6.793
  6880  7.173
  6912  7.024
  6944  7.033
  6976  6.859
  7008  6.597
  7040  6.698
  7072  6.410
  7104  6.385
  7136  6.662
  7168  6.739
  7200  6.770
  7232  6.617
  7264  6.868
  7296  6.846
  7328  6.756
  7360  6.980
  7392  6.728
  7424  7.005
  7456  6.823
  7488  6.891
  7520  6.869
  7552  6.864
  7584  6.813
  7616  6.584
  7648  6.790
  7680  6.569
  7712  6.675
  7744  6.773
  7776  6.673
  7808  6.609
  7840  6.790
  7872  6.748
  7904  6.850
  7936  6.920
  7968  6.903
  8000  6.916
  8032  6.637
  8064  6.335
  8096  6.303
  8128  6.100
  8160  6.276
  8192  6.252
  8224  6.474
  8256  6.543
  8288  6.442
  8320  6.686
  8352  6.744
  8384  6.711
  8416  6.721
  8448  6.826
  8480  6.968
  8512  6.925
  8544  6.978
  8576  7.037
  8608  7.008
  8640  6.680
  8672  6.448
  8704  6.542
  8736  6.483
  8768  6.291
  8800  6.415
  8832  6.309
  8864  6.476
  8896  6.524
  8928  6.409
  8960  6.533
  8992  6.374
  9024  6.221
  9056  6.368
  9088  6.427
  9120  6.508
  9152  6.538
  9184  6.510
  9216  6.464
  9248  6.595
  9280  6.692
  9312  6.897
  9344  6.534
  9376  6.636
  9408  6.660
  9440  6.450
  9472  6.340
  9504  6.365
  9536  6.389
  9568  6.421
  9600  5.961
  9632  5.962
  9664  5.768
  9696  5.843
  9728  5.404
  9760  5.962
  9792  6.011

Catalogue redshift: 0.137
